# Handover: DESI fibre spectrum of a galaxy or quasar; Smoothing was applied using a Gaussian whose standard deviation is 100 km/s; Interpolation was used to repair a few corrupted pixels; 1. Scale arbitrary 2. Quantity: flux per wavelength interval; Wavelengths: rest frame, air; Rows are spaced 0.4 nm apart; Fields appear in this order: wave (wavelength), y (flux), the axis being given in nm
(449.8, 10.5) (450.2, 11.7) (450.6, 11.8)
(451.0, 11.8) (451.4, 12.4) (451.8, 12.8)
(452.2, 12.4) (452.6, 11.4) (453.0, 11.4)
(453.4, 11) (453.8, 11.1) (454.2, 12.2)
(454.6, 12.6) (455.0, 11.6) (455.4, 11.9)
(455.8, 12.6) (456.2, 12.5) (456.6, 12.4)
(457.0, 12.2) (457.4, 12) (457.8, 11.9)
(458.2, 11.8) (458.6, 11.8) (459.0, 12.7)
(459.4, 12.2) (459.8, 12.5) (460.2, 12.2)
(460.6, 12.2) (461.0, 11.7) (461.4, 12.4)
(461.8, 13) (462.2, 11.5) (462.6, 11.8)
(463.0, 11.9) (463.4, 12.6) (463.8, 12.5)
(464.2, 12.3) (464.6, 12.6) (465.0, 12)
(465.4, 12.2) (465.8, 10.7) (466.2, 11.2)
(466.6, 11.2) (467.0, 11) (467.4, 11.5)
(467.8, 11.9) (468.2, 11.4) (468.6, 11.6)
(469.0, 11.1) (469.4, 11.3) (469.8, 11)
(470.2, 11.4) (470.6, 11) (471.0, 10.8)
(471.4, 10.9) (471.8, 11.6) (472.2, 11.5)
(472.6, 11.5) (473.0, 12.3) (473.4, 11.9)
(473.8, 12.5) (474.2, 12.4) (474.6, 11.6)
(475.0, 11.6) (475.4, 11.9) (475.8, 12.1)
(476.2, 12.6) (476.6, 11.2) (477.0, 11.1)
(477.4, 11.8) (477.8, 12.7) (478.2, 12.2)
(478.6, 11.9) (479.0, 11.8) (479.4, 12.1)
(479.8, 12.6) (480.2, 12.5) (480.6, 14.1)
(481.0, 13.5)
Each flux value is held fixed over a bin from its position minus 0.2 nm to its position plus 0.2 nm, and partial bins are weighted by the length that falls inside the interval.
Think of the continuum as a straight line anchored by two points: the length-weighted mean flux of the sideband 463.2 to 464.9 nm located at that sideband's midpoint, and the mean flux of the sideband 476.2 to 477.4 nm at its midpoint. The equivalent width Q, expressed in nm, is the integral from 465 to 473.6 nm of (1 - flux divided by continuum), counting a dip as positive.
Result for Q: 0.48 nm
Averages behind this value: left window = 12.5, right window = 11.5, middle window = 11.4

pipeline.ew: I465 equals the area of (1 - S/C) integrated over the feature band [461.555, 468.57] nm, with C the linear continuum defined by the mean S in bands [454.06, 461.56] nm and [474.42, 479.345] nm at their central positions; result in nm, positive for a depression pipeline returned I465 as 0.13 nm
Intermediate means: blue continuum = 12.2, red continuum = 11.9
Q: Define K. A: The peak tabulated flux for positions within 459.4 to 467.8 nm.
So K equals 13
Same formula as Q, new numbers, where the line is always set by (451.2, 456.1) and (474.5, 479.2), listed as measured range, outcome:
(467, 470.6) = 0.17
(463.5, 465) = -0.06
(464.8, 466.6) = 0.07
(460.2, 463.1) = -0.04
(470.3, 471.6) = 0.11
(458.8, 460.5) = -0.06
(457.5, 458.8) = 0.01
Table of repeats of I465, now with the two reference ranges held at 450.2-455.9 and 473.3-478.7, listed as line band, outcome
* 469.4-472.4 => 0.194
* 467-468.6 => 0.056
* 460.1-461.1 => -0.010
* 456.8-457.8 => -0.012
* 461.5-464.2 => -0.067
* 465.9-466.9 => 0.068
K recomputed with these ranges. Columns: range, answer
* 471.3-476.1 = 12.5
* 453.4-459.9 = 12.7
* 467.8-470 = 11.9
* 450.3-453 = 12.8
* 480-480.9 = 14.1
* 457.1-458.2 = 12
